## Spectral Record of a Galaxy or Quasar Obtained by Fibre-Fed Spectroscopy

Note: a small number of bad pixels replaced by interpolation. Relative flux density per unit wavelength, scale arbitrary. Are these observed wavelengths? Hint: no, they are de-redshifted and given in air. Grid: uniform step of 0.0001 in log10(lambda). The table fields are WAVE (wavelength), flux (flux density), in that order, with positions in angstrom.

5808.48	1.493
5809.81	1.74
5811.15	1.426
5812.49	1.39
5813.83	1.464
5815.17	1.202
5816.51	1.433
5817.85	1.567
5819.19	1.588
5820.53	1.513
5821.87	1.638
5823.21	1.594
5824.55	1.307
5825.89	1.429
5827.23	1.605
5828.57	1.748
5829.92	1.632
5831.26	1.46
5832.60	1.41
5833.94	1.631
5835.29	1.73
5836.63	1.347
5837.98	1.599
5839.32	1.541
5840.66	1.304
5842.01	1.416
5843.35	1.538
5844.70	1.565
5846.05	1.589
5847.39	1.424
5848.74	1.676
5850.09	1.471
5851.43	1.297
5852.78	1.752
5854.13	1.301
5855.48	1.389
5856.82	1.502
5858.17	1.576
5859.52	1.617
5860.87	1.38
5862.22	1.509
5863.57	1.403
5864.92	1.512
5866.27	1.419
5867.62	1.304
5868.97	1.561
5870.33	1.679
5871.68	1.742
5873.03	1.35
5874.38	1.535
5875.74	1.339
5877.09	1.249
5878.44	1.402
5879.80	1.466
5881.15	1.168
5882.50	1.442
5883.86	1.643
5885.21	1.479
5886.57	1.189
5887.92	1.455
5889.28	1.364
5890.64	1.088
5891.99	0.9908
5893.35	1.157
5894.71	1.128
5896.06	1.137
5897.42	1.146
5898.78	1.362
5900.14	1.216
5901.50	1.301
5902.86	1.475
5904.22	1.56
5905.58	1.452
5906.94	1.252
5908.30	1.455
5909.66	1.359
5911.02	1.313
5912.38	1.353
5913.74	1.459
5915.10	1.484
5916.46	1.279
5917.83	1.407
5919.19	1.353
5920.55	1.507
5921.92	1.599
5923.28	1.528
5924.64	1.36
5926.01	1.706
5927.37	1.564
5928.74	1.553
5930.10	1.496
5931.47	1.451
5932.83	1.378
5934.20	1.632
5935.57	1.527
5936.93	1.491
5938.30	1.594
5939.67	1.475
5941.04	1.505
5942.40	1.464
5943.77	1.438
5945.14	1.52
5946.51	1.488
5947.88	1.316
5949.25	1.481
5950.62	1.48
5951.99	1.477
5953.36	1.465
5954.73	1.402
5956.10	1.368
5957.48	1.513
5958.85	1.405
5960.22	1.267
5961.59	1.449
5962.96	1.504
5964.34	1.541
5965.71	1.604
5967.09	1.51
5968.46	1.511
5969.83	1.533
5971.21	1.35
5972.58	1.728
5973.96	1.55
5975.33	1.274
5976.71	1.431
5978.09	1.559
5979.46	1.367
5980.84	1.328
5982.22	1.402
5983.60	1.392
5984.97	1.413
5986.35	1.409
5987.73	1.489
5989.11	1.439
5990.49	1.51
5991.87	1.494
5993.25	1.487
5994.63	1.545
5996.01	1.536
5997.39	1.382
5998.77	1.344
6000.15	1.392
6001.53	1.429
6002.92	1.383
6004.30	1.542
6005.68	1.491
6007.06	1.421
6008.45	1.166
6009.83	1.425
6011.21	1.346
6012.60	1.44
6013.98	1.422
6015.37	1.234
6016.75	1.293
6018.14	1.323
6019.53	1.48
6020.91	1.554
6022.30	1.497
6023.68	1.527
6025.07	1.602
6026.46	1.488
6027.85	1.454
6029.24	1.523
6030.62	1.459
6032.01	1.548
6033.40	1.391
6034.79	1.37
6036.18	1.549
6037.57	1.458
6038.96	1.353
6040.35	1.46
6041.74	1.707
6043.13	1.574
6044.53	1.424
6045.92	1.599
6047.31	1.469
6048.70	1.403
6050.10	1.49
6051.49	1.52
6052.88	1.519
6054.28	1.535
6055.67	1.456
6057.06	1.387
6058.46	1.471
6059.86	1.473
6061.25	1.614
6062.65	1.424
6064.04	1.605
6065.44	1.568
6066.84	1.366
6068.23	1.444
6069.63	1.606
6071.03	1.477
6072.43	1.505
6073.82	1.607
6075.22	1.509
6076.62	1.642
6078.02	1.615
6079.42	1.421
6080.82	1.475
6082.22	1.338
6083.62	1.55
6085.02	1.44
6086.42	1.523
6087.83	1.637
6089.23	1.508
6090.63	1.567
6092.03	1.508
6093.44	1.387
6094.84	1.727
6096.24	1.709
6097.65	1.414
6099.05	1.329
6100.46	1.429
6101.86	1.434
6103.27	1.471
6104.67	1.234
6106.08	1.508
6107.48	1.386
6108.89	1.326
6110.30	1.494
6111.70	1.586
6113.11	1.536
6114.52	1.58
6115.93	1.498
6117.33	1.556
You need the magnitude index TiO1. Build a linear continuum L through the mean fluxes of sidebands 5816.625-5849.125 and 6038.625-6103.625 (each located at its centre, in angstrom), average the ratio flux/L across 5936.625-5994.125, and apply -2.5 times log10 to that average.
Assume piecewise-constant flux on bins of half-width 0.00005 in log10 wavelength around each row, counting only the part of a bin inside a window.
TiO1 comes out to 0.040 mag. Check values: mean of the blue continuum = 1.53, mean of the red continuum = 1.5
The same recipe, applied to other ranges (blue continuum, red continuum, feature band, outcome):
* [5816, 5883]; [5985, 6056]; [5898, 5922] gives 0.07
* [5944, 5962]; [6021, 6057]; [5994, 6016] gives 0.05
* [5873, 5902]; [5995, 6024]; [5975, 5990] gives -0.02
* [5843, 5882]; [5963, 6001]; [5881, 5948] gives 0.05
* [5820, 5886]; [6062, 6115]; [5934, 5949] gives 0.00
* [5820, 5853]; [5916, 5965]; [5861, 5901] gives 0.11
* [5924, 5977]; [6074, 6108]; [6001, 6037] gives 0.04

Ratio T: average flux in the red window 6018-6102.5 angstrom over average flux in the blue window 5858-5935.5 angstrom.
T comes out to 1.1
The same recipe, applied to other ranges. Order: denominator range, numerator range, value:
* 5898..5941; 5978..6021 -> 0.98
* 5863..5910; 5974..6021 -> 1.04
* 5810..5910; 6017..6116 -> 1.04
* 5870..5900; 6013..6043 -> 1.10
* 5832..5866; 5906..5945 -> 0.98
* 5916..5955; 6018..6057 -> 1.01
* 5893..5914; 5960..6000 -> 1.11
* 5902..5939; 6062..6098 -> 1.04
